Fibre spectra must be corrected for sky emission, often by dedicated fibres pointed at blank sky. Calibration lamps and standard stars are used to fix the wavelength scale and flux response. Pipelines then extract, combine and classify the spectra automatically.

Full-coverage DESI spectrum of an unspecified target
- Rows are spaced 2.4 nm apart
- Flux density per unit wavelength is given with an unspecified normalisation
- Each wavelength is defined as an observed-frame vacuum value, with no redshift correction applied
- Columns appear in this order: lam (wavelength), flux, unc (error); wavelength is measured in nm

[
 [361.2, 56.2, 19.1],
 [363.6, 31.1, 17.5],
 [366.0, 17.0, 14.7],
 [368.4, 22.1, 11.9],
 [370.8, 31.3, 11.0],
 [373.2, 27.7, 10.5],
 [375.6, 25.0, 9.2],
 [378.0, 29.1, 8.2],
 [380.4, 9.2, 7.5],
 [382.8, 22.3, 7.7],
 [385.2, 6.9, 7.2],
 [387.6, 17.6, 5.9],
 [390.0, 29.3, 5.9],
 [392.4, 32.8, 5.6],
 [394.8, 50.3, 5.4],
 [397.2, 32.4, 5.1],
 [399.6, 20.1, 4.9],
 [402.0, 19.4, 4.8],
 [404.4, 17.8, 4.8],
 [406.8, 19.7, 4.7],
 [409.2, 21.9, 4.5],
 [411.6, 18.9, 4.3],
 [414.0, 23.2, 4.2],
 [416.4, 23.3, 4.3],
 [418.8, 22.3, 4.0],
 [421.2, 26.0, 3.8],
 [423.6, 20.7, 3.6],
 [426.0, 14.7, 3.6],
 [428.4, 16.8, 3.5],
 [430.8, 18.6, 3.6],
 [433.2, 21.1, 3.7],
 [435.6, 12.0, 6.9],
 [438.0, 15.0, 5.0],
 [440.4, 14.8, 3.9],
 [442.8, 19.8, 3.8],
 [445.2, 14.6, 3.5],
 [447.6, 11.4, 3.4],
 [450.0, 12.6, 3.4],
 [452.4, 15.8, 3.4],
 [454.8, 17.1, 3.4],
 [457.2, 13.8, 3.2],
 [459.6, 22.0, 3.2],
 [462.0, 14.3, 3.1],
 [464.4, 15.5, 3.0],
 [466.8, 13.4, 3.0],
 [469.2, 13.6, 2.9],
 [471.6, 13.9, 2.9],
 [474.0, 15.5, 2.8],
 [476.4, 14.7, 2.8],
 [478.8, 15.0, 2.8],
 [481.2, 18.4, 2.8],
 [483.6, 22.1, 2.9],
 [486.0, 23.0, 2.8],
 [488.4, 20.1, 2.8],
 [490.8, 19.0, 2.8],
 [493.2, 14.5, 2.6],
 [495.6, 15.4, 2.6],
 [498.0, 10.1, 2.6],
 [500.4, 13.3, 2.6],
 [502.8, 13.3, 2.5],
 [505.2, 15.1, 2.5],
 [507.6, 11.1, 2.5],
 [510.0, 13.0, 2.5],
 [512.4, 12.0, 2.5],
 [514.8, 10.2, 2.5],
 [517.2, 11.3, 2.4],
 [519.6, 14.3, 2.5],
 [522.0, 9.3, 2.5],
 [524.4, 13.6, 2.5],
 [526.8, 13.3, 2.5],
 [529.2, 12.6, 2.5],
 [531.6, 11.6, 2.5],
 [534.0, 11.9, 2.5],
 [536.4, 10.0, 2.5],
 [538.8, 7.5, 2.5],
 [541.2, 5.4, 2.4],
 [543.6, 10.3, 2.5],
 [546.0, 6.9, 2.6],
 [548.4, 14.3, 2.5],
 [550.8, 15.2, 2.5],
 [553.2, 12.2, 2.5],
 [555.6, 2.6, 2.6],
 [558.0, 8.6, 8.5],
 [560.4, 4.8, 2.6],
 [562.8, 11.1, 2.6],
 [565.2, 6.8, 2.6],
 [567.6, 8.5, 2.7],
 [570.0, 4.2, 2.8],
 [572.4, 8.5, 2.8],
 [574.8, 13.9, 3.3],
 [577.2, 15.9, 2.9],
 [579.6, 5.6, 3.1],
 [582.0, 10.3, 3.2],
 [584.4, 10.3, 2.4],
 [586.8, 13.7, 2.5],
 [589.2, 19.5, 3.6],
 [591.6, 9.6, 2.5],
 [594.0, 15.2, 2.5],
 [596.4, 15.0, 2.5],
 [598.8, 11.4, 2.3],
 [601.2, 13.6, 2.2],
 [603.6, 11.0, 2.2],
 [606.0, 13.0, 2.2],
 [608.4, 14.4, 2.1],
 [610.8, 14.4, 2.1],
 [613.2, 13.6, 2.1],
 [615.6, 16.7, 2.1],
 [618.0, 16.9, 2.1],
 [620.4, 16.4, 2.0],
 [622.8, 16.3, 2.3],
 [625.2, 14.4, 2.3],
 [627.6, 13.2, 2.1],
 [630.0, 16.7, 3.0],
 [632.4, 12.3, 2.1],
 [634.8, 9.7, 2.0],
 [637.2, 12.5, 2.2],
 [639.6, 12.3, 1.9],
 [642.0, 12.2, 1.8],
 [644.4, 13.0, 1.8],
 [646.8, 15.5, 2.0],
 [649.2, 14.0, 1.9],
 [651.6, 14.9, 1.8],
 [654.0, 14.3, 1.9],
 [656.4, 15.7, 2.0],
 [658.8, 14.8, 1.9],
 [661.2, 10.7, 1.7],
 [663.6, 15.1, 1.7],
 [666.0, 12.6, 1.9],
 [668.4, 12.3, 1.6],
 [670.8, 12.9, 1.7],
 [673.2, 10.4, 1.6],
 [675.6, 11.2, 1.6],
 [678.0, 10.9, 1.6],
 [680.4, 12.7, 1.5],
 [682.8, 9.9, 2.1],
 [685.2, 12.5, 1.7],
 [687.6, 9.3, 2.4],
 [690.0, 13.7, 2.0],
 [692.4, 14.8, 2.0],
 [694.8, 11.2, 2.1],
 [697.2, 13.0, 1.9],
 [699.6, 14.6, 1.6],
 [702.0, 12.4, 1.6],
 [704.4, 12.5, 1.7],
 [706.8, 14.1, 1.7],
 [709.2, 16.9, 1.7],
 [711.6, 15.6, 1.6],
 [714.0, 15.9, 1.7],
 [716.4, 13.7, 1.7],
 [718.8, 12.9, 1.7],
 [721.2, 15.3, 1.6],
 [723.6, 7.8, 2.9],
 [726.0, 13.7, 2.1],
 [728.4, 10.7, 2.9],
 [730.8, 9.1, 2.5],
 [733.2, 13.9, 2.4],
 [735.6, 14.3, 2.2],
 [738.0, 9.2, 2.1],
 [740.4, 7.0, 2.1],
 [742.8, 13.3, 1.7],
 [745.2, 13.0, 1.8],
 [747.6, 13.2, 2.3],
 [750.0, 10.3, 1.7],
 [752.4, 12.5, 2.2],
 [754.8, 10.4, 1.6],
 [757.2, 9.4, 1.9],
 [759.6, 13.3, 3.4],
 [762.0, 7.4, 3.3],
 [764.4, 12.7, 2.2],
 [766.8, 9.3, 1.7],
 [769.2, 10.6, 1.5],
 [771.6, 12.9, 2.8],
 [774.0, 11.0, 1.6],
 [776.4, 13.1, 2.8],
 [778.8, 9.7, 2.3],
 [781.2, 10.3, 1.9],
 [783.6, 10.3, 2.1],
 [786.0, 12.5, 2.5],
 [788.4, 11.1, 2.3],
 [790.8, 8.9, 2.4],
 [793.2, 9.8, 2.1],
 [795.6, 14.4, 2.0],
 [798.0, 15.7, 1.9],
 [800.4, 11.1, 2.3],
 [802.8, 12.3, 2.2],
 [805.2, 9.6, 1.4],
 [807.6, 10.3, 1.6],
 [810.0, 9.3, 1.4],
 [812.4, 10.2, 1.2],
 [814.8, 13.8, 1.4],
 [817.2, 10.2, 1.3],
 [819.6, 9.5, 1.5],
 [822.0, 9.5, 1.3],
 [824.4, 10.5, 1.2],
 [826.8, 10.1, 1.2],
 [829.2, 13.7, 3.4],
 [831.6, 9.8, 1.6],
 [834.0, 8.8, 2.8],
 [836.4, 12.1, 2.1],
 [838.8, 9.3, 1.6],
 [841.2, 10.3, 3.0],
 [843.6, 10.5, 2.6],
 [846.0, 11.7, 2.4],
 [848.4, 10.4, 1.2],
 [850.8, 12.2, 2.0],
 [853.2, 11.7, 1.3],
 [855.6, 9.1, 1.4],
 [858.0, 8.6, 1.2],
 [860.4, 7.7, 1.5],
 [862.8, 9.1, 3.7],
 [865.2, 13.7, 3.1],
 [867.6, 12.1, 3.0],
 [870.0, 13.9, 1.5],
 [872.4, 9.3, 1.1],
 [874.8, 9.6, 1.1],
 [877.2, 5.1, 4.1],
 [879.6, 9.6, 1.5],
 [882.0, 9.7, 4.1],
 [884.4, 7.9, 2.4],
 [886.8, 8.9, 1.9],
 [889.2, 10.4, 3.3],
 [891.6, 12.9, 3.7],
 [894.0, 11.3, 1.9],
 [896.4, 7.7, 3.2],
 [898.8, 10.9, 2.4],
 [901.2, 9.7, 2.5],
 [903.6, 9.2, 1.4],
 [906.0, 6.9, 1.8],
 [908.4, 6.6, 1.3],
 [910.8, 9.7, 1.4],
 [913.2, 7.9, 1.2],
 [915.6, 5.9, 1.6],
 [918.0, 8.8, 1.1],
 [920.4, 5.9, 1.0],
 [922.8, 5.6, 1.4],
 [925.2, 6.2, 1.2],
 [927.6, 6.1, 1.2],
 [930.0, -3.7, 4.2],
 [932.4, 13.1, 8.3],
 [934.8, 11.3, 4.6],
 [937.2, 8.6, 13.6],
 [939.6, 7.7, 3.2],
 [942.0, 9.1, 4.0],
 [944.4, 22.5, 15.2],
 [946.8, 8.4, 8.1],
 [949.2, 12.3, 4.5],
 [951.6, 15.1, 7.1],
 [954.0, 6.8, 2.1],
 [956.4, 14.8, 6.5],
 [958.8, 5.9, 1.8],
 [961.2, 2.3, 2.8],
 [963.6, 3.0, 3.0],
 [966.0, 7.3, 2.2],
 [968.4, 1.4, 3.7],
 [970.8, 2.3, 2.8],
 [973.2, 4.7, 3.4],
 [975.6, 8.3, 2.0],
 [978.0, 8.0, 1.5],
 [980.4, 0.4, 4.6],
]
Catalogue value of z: 1.55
